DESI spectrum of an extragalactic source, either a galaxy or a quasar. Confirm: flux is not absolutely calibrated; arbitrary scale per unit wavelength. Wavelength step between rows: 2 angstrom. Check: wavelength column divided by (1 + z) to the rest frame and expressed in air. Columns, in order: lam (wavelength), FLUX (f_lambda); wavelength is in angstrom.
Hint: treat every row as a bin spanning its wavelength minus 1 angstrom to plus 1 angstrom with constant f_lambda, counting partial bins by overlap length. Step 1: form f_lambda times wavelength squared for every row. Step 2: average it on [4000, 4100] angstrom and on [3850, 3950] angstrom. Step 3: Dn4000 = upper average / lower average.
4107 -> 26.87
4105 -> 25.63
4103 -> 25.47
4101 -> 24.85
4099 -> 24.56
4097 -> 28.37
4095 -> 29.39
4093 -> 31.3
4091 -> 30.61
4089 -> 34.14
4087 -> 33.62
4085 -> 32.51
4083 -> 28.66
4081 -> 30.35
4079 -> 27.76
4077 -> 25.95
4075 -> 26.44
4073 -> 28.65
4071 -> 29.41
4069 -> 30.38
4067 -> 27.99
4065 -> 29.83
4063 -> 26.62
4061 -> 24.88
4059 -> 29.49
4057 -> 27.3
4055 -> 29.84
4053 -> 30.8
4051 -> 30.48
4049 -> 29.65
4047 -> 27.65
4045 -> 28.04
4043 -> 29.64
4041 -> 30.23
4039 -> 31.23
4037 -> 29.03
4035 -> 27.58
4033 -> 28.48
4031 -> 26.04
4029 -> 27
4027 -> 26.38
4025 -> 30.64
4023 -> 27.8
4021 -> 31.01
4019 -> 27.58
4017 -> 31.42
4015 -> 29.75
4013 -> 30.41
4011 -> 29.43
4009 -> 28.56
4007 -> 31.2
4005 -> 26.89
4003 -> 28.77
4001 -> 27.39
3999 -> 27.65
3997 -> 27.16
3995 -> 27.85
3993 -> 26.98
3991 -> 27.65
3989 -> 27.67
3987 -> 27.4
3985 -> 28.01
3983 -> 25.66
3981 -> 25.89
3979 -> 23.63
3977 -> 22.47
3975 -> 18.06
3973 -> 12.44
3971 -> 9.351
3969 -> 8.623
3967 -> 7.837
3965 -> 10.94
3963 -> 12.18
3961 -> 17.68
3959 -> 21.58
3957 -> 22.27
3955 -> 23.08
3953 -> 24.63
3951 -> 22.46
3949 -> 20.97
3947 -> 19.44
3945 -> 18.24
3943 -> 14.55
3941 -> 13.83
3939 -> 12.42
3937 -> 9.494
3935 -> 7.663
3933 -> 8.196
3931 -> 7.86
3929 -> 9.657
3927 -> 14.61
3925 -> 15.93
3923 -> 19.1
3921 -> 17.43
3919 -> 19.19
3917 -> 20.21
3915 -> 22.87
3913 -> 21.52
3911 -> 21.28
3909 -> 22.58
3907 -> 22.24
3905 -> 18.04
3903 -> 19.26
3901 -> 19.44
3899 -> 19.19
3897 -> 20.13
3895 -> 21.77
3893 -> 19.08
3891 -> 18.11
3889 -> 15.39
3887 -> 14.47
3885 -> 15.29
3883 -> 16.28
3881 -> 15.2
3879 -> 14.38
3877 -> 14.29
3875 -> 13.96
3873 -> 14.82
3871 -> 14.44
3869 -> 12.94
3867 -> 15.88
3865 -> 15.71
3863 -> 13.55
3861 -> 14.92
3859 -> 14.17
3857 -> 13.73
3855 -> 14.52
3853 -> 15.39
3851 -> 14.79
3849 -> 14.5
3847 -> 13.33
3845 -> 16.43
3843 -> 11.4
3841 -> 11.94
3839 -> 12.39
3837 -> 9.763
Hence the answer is 1.9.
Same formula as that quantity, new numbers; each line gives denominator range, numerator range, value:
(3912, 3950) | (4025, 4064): 1.96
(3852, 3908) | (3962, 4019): 1.54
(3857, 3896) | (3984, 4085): 2.00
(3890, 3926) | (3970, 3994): 1.20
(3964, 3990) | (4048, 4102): 1.60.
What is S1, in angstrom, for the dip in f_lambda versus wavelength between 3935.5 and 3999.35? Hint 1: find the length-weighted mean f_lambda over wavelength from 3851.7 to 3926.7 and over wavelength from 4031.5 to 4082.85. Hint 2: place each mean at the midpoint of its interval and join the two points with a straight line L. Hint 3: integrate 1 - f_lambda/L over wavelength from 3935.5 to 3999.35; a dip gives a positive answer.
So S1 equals 8.3 angstrom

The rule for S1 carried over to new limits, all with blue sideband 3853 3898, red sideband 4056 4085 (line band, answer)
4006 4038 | -4.86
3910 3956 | 6.12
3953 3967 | 2.19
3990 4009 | -3.47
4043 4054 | -1.03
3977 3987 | -1.38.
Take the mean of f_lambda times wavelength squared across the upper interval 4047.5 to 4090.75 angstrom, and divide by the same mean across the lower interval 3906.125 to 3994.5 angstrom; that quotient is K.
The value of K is 1.69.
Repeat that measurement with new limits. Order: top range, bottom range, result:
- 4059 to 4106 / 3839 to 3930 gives 1.91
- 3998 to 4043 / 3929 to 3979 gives 1.95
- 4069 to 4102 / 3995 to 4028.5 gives 1.05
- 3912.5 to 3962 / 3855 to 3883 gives 1.21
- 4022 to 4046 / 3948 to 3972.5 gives 1.77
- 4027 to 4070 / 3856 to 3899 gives 1.98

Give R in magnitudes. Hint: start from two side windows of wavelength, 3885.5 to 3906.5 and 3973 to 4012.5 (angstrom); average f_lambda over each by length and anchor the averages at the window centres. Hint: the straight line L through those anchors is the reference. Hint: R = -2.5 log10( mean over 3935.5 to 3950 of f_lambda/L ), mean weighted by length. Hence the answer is 0.415 mag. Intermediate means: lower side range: 18.5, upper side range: 26.4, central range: 15.3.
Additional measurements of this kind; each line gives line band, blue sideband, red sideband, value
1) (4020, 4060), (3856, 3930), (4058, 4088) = -0.09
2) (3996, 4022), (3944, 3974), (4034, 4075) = -0.25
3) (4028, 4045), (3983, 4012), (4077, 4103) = 0.00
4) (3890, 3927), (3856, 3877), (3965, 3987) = -0.23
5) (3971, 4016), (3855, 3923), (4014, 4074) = -0.04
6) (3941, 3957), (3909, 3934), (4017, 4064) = -0.03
